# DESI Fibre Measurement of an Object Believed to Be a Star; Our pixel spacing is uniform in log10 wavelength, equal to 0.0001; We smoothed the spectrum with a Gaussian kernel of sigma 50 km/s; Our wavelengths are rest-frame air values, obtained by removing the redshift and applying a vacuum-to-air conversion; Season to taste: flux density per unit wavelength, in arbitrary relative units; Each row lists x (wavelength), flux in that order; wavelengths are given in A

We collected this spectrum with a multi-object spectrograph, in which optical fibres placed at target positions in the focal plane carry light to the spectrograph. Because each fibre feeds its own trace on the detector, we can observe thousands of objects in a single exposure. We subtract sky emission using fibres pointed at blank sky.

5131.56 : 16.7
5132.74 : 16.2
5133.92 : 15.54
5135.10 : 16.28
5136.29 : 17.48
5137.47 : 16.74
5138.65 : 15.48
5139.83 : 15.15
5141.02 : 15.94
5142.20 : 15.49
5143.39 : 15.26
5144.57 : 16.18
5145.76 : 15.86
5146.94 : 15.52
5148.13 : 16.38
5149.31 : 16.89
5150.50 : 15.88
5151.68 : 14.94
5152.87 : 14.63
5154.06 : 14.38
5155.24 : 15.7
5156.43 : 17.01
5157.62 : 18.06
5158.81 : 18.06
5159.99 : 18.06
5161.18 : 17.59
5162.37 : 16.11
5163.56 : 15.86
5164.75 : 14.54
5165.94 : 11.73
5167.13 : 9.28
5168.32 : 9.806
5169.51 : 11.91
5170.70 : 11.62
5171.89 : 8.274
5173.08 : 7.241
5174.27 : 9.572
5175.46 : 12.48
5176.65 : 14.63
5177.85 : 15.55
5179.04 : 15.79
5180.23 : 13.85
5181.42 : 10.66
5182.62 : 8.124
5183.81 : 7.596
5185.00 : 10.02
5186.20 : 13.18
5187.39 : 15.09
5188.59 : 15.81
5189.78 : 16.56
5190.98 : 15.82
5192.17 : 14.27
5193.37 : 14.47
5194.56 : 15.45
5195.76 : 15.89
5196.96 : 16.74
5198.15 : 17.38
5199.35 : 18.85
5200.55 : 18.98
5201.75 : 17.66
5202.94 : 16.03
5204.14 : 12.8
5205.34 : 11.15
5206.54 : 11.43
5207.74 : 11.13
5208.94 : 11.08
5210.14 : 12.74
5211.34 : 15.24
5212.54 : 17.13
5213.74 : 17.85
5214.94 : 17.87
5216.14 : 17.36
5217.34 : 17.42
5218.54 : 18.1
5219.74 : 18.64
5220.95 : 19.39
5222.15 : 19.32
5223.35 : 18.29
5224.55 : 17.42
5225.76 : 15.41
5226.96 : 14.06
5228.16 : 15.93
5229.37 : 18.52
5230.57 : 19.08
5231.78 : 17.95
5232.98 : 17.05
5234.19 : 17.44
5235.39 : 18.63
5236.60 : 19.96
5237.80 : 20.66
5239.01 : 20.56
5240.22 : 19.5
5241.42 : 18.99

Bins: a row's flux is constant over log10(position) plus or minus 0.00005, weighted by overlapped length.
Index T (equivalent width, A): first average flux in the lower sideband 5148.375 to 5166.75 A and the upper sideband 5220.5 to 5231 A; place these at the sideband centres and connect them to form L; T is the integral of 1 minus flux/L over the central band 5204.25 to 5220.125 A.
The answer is 2.0 A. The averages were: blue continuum 15.9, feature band 15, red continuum 17.4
